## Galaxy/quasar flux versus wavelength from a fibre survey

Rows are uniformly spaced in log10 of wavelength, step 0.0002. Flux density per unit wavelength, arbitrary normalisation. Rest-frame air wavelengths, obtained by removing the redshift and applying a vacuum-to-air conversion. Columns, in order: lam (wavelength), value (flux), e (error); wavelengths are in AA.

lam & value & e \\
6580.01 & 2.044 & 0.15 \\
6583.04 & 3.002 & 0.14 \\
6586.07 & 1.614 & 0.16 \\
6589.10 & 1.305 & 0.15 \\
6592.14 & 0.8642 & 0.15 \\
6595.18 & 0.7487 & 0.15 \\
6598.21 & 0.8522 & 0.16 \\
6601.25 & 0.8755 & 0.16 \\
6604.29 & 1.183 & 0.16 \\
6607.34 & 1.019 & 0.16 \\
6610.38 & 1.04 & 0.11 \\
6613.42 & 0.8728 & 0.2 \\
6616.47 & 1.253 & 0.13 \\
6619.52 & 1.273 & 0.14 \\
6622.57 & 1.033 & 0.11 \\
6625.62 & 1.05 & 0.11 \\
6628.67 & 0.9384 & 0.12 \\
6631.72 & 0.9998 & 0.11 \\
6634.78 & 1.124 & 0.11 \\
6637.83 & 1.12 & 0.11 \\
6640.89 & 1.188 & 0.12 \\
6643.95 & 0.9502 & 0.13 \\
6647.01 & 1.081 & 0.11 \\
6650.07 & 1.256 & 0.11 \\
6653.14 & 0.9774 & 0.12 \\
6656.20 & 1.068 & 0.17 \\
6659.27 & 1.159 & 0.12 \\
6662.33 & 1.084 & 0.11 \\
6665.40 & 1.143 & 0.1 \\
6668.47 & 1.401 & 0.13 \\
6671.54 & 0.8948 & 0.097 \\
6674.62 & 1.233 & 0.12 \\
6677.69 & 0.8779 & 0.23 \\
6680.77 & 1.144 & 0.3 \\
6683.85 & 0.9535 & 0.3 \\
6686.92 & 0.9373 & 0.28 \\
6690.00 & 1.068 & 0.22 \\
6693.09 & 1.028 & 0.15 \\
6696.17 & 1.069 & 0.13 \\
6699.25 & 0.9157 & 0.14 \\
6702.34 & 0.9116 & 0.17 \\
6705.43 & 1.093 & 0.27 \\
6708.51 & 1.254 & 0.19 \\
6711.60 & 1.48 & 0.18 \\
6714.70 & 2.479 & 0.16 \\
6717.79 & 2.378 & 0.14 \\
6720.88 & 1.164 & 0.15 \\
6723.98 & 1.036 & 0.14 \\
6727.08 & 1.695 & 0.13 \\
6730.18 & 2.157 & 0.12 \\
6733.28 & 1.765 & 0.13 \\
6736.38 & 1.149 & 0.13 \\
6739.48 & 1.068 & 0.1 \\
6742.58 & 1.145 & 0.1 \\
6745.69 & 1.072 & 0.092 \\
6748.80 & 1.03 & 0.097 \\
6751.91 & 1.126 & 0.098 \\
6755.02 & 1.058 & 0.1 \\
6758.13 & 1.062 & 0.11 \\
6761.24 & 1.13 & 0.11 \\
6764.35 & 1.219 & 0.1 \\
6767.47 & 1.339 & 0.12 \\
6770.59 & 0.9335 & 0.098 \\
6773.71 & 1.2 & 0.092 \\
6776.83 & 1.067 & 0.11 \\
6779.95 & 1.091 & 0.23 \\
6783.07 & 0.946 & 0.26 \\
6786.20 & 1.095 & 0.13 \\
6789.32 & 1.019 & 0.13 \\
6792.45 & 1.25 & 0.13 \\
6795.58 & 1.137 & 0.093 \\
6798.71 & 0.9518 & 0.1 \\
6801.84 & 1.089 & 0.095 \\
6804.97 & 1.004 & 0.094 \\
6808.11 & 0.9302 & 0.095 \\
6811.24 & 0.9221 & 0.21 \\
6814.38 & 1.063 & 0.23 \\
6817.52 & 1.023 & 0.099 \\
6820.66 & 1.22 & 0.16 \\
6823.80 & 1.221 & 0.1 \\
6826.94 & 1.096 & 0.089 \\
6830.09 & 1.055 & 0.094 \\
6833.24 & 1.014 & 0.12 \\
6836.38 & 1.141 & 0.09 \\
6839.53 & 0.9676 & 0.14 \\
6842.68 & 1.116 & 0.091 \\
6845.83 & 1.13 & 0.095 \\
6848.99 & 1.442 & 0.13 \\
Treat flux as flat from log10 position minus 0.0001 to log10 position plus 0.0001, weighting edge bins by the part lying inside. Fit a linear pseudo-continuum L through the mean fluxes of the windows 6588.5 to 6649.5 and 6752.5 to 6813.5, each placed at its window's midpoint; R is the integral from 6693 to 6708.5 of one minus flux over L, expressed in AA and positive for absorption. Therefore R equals 0.46 AA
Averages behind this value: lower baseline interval 1.04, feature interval 1.03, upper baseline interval 1.08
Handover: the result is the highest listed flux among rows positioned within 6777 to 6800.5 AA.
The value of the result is 1.25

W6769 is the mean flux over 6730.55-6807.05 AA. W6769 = 1.14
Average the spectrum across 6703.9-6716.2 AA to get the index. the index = 1.57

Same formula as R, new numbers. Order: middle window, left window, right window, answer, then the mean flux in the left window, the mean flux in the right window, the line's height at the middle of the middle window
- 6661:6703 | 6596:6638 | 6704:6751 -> 7.6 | 1.04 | 1.46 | 1.29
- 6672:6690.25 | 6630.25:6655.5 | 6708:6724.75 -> 4.8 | 1.09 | 1.68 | 1.4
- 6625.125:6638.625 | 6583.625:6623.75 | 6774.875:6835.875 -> 0.8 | 1.12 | 1.07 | 1.11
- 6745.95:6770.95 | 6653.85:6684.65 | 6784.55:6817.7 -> -1.4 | 1.1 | 1.04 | 1.06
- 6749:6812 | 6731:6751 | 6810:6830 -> 4.6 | 1.24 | 1.09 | 1.16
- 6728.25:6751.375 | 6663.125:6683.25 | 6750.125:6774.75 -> -4.4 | 1.11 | 1.13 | 1.12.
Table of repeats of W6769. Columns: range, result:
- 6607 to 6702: 1.07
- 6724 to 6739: 1.58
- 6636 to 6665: 1.1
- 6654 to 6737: 1.28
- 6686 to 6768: 1.29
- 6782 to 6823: 1.05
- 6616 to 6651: 1.1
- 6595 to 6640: 1.04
